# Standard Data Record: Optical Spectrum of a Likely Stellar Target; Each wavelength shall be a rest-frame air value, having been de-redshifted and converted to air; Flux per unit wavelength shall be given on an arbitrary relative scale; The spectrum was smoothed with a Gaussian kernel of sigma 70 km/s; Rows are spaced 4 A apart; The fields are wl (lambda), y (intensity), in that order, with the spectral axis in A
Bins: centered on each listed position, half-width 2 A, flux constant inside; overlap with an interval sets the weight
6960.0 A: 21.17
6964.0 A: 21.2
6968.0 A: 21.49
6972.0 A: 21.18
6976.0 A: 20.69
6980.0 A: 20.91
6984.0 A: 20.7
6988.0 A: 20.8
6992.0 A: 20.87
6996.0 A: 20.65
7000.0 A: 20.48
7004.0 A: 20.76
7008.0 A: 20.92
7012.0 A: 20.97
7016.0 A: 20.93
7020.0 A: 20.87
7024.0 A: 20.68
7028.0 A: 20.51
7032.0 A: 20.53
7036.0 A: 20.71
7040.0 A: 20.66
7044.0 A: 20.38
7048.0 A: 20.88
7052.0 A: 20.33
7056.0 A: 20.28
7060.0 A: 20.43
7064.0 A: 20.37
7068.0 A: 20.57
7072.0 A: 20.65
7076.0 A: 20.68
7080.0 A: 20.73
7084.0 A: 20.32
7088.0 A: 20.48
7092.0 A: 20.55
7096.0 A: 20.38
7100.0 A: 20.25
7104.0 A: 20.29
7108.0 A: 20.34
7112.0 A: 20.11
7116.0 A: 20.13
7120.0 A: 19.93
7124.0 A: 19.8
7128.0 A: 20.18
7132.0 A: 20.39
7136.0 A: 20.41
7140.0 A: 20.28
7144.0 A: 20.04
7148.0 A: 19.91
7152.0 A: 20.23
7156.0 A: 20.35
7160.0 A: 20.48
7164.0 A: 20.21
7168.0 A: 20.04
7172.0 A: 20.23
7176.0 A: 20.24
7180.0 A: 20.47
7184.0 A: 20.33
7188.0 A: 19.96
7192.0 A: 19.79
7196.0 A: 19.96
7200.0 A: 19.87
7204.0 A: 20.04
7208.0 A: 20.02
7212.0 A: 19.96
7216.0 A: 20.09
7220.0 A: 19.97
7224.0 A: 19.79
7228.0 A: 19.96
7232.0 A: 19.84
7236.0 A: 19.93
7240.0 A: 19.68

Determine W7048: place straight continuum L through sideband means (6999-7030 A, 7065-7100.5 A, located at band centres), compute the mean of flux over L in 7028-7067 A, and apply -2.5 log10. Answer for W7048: 0.01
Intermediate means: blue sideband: 20.8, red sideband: 20.5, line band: 20.5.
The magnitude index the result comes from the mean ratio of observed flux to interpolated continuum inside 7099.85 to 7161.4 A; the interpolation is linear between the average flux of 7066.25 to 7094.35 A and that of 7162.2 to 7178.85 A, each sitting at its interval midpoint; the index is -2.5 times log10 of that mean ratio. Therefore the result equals 0.009 mag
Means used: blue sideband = 20.6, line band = 20.2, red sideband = 20.2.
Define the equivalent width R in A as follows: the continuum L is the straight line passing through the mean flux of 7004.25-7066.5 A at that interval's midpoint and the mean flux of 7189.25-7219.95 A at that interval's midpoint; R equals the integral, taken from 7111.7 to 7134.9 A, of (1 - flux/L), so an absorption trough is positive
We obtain 0.2 A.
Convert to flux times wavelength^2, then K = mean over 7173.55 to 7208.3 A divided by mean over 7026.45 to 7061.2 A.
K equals 1.02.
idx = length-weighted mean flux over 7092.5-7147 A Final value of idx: 20.2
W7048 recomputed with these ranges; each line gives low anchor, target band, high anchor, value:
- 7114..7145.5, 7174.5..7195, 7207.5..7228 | -0.01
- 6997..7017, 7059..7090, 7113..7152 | -0.01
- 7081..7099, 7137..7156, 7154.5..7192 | 0.01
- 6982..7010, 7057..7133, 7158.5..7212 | 0.00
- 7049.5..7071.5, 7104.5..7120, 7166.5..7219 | 0.01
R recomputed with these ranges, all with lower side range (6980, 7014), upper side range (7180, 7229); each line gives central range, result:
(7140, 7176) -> 0.0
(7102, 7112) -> 0.0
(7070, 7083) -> -0.1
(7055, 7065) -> 0.1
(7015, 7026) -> -0.1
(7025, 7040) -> 0.0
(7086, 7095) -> 0.0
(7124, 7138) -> 0.0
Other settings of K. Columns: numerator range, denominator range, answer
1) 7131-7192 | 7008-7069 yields 1.02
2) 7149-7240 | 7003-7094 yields 1.01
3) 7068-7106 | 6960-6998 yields 1.01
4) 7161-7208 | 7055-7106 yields 1.01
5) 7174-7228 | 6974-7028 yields 1.02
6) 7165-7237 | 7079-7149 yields 1.01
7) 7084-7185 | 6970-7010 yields 1.01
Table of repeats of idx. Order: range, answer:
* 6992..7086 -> 20.6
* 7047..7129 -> 20.4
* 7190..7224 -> 20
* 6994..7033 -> 20.7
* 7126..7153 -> 20.2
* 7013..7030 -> 20.8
